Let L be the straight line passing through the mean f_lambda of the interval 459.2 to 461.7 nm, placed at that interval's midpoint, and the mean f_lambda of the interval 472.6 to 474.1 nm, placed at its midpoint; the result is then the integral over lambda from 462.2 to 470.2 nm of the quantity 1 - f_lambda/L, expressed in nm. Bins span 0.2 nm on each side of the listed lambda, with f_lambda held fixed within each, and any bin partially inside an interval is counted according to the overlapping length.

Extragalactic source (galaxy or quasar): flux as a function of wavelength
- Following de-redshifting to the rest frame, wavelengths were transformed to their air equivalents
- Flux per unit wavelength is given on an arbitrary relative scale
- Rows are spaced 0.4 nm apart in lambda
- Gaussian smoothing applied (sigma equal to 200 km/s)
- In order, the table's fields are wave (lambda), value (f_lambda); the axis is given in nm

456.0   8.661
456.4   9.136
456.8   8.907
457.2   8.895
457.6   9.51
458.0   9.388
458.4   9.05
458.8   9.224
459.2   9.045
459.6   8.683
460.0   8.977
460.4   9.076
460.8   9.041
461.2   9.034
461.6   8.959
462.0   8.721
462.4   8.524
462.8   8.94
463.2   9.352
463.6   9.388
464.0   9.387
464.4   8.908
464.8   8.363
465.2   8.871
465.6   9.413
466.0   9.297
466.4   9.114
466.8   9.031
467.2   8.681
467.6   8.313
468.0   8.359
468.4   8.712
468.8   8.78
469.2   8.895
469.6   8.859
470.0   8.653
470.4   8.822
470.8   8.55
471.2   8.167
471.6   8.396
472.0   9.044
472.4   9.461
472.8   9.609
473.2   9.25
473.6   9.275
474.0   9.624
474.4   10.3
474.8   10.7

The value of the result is 0.24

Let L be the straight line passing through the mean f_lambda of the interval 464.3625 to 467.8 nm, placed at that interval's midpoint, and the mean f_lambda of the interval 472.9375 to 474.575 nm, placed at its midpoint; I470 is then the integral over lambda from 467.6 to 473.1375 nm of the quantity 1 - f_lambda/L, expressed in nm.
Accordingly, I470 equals 0.30 nm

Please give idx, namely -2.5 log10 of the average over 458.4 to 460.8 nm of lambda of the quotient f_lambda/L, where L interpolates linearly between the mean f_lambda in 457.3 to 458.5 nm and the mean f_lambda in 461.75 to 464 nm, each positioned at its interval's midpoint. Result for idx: 0.02 mag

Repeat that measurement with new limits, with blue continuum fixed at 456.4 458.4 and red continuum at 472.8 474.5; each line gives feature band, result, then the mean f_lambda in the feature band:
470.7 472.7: 0.089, 8.78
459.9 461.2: 0.024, 9.04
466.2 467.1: 0.043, 9.03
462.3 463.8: 0.026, 9.09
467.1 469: 0.105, 8.56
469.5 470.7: 0.087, 8.75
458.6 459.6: 0.019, 9.04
